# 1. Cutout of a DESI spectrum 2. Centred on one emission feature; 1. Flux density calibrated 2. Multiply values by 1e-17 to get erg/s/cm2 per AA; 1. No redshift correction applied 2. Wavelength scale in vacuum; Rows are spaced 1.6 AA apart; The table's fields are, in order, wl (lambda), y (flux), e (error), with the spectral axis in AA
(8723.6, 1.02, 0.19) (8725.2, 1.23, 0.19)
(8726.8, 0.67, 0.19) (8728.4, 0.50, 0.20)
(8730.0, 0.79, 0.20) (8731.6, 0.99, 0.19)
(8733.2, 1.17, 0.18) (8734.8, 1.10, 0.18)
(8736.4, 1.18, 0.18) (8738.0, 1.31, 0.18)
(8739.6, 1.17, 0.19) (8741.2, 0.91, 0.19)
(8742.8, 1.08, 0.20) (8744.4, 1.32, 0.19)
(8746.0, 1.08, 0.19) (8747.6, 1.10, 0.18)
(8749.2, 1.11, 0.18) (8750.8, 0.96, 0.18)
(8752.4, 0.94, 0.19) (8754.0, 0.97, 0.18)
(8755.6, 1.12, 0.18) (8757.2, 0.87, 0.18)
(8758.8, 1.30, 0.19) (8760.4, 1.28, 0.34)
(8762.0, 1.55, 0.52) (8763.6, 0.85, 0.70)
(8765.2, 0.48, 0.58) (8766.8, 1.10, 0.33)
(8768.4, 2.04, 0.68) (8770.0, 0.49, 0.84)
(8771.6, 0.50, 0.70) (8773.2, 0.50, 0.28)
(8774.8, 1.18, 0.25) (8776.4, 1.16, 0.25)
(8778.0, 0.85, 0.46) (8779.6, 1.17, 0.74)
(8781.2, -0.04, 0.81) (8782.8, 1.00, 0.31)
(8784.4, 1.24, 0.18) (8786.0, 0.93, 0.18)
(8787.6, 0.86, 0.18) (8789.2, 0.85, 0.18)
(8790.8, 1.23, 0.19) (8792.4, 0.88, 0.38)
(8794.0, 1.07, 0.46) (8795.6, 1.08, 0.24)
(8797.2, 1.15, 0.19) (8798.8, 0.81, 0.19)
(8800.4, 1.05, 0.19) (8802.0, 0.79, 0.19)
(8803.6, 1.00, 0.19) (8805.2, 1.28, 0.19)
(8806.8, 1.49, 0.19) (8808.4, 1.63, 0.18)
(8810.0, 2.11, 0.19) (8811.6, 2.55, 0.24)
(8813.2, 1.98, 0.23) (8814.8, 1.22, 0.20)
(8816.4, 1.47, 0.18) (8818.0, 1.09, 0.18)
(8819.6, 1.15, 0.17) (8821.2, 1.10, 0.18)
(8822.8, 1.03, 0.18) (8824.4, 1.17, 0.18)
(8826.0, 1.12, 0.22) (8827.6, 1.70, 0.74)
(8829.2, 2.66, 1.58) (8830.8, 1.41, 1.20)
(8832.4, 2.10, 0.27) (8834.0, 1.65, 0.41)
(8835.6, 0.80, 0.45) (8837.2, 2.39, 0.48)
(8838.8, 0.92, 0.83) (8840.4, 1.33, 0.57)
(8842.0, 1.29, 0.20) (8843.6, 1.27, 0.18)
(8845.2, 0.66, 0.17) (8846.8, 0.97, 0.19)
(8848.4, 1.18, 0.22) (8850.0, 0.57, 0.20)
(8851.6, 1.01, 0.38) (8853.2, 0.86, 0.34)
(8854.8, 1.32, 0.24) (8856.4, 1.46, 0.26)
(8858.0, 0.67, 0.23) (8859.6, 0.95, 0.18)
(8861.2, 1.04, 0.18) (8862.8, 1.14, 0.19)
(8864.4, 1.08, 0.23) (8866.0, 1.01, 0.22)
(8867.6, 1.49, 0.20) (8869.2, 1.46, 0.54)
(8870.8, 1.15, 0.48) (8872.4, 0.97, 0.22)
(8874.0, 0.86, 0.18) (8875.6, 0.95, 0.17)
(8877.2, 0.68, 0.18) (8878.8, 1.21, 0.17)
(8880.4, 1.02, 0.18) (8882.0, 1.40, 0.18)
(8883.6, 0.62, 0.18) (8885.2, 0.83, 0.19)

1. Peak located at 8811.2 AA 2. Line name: [S II]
